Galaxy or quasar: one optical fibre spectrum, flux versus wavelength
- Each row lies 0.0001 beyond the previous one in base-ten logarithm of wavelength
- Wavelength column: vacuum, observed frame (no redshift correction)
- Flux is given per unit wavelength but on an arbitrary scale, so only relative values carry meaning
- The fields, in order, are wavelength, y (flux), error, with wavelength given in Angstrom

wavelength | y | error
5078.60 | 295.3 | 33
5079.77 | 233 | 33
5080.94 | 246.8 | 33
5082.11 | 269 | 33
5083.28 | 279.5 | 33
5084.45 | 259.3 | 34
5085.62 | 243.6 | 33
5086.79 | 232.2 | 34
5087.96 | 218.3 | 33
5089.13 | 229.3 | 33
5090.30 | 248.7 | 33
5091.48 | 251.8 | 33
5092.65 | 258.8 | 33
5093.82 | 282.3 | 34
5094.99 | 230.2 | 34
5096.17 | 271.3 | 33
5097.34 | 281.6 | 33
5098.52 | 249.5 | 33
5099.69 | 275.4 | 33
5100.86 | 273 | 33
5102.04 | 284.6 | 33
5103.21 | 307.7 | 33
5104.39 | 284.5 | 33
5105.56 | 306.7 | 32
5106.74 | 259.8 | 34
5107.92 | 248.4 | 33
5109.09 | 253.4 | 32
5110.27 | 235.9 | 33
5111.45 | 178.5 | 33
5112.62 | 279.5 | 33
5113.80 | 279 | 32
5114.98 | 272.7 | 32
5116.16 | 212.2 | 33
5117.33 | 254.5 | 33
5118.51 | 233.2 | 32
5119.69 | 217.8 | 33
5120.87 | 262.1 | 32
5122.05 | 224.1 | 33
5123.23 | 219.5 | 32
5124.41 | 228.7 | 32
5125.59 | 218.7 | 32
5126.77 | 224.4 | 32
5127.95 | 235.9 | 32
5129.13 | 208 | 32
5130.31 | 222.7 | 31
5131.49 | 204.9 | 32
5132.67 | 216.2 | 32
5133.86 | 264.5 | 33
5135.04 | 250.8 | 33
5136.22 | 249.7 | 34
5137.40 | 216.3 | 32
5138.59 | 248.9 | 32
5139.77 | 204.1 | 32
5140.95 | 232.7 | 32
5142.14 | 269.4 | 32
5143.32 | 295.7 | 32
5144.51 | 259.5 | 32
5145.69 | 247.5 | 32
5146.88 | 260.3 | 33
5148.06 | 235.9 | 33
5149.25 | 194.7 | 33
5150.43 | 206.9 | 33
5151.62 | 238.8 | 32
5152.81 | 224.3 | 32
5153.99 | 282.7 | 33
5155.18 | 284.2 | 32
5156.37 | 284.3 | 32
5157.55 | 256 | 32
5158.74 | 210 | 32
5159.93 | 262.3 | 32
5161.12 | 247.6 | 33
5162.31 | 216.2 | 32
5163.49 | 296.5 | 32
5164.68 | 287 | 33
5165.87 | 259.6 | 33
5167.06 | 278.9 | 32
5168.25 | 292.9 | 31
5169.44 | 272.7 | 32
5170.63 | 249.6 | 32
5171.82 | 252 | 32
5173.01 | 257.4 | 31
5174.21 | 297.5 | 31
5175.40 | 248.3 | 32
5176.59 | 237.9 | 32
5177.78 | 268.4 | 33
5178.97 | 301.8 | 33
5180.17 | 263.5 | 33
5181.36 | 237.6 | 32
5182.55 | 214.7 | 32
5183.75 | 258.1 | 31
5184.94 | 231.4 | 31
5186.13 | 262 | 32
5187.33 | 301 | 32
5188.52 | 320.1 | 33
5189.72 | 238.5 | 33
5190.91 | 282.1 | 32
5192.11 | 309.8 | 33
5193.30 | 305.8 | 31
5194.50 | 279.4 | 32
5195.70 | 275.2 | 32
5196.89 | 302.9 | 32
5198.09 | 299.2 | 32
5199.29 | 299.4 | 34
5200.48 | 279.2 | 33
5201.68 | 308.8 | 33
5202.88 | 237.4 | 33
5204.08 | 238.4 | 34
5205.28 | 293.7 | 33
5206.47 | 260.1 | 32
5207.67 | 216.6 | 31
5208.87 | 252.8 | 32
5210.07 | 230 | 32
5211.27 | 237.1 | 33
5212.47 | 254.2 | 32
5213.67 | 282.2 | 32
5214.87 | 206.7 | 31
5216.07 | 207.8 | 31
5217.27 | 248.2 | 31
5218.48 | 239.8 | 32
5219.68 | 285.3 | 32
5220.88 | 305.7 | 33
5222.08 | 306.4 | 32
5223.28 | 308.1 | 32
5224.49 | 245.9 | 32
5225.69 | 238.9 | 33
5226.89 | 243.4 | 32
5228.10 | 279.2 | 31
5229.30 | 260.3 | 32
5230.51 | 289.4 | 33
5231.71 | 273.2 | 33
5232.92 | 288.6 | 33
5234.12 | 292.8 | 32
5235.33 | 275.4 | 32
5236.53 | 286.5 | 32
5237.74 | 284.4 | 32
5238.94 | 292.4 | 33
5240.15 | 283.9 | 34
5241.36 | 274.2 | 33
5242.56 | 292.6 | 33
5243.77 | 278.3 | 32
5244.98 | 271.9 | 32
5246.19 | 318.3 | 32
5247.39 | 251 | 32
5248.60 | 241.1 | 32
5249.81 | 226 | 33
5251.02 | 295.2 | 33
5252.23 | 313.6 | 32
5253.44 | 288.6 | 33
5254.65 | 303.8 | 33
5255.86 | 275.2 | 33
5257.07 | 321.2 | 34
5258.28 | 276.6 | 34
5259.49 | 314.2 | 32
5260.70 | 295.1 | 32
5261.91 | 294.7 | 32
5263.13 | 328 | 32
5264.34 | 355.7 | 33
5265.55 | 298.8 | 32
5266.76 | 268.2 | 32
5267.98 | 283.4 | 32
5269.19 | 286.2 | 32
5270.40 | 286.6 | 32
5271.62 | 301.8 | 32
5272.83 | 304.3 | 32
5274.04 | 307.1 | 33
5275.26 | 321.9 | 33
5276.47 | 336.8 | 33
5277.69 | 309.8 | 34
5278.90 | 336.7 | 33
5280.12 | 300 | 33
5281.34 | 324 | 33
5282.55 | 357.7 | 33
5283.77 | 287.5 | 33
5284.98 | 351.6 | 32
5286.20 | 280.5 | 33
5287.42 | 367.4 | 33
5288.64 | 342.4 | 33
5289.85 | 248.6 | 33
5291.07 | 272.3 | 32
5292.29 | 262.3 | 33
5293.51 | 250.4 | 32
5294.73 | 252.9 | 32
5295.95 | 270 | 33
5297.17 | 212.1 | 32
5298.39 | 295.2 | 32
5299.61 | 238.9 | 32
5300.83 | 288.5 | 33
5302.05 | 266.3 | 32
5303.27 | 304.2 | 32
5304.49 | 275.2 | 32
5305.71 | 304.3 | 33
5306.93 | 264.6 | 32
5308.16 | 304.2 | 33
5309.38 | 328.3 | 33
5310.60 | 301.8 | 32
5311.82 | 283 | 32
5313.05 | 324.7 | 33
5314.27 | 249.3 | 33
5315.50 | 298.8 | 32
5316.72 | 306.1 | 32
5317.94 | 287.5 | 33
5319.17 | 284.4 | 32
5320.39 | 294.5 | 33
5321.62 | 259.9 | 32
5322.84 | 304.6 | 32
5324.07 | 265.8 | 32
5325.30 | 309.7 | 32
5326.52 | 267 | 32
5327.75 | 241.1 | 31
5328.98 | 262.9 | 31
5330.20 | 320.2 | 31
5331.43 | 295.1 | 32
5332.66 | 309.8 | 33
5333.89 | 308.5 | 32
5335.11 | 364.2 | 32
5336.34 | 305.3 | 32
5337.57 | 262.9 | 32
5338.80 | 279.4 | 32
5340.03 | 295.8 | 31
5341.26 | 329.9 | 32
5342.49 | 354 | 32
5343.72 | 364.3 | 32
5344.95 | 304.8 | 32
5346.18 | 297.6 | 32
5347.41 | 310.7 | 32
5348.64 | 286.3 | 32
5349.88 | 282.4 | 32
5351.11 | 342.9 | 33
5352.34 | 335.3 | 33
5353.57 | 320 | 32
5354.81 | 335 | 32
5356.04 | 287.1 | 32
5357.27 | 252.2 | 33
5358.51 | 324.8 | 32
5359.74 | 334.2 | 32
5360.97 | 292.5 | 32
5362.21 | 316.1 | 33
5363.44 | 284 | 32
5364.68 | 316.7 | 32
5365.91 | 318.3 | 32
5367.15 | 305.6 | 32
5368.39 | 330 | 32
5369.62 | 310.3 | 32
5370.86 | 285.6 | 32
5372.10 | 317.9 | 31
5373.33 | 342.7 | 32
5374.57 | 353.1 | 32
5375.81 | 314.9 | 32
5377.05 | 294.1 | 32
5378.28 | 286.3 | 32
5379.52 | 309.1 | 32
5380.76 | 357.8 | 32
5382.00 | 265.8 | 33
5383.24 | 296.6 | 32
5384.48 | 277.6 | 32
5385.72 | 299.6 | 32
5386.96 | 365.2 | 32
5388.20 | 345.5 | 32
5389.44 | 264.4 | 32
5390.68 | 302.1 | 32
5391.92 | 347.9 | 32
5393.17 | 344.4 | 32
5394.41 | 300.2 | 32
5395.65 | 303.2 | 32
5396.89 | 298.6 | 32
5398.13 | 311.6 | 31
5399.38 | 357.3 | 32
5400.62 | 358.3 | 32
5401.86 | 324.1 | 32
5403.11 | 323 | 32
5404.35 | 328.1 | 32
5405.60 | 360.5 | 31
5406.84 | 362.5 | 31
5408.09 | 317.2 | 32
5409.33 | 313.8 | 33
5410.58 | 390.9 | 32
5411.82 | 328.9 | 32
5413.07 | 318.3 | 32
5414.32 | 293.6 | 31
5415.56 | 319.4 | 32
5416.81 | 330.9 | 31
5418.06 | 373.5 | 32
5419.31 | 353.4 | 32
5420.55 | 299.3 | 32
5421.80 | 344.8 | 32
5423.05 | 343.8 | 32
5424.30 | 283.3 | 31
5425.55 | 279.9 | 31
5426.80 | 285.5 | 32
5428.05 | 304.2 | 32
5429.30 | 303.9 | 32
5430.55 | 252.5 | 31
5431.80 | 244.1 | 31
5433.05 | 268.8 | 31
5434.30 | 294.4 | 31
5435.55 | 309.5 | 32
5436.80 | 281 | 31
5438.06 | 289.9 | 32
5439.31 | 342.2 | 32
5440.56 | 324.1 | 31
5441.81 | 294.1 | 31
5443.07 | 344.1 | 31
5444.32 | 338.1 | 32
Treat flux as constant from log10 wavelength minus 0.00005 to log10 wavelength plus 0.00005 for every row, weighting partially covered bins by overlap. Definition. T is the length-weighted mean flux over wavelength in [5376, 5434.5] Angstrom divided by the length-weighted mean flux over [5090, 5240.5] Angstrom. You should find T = 1.22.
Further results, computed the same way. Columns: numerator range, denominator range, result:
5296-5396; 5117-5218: 1.19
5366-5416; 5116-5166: 1.33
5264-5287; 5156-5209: 1.16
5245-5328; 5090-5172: 1.17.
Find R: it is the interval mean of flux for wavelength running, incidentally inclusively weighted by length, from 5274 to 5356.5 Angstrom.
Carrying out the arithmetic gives 298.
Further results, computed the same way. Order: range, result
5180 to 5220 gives 263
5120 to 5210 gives 255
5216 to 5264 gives 281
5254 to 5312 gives 297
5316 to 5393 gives 306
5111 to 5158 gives 240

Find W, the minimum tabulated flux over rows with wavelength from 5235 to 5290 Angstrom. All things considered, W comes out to 226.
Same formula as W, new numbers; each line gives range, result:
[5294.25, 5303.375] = 212.1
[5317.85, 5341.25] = 241.1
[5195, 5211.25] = 216.6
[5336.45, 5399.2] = 252.2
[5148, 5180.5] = 194.7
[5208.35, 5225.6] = 206.7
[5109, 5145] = 178.5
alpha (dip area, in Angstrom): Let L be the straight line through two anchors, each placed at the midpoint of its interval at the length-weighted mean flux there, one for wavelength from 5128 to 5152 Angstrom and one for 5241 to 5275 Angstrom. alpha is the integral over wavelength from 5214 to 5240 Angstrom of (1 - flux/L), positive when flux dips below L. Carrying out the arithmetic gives 0.7 Angstrom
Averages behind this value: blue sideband 236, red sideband 292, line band 270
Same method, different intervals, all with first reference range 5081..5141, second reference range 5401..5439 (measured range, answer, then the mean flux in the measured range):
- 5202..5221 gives 1.40 Angstrom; 249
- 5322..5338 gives 0.08 Angstrom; 294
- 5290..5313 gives 0.94 Angstrom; 277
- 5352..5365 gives -0.30 Angstrom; 308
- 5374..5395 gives -0.43 Angstrom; 313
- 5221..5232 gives -0.03 Angstrom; 273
